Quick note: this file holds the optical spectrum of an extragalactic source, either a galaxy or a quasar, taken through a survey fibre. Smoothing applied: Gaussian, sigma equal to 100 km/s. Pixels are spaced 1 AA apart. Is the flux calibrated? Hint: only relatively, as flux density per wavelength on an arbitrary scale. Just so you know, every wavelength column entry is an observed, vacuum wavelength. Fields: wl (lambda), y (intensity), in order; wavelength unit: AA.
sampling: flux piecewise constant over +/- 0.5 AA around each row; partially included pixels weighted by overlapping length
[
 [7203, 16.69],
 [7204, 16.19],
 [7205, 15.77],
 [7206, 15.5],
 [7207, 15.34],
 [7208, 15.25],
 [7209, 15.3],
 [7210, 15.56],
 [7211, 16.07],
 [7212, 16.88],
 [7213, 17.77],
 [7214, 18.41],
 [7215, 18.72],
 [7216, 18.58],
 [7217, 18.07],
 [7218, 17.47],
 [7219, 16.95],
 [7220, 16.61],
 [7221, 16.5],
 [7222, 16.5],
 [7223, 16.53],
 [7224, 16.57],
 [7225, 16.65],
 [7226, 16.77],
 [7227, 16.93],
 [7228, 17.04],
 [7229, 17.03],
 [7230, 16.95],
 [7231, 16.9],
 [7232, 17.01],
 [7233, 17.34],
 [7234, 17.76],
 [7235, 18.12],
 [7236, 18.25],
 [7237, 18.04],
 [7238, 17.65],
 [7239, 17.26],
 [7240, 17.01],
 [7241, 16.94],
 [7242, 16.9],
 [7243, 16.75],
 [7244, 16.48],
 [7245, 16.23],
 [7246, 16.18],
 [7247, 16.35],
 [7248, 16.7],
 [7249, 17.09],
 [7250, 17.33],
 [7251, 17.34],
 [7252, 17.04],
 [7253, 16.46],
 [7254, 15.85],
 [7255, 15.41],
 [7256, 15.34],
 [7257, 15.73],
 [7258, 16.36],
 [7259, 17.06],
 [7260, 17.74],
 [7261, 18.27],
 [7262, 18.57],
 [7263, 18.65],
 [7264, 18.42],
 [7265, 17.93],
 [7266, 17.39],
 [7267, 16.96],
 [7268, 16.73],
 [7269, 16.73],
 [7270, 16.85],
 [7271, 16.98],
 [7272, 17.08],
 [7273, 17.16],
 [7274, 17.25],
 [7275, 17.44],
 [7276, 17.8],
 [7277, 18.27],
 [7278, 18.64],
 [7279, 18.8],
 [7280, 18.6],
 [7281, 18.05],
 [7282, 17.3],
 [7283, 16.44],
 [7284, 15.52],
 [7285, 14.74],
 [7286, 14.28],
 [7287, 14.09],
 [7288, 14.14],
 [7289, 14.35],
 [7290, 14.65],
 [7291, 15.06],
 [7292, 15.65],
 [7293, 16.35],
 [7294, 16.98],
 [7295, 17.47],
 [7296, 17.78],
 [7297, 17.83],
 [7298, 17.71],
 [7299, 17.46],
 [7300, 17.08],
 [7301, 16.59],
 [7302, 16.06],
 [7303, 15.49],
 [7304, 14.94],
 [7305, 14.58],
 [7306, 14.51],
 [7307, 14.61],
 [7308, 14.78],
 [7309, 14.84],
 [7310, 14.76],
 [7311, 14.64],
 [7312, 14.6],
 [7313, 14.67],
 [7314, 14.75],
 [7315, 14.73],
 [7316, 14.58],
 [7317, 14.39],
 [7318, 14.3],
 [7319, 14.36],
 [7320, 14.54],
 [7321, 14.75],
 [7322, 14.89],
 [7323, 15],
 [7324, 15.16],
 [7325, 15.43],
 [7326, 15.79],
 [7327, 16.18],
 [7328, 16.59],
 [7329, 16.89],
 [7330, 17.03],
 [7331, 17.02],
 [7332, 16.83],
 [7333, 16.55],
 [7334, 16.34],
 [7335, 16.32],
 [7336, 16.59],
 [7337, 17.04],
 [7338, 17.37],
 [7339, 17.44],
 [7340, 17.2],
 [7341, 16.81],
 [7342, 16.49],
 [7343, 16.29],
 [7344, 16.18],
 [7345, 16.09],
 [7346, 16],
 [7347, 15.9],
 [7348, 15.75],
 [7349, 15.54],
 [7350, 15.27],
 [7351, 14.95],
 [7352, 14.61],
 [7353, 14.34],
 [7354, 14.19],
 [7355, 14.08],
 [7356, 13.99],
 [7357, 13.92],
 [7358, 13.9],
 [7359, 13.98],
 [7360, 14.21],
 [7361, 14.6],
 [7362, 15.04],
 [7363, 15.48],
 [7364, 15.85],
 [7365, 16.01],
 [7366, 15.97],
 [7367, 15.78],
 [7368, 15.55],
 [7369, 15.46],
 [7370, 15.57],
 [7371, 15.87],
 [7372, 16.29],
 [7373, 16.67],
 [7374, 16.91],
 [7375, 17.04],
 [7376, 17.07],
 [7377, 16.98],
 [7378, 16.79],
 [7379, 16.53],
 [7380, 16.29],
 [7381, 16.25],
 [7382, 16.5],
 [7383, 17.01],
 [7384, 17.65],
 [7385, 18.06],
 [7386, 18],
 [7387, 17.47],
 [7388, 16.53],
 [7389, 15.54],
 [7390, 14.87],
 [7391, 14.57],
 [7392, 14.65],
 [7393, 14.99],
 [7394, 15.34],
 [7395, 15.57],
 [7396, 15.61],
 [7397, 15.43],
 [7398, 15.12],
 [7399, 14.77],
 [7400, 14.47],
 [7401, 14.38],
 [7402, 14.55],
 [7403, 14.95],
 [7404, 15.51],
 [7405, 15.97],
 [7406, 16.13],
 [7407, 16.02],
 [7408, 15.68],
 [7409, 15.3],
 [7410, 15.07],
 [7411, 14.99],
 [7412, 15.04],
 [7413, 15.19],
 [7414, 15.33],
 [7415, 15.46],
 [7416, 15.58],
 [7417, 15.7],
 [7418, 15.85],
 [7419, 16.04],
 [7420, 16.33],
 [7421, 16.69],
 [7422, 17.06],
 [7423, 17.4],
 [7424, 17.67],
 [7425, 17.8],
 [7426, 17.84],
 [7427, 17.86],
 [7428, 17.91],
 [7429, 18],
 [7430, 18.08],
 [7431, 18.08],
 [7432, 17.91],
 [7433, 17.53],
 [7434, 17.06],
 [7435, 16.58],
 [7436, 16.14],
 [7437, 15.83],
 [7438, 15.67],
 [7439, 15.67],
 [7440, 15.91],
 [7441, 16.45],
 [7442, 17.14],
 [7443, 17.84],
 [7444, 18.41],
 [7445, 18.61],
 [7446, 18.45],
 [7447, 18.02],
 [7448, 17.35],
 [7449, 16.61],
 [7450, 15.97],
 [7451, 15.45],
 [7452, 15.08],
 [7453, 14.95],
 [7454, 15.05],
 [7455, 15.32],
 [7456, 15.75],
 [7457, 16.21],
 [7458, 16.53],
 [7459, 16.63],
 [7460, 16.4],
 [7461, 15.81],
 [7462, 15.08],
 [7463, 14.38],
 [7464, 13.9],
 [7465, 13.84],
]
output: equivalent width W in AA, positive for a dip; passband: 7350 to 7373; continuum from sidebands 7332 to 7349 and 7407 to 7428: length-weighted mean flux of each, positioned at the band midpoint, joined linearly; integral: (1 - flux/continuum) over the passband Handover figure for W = 2.0 AA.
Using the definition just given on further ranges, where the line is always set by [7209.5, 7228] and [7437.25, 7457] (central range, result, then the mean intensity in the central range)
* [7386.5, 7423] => 2.38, 15.5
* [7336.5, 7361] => 1.88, 15.5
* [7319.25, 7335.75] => 0.85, 15.9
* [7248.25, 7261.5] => 0.23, 16.7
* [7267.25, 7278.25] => -0.24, 17.3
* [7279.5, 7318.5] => 2.90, 15.6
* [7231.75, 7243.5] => -0.27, 17.4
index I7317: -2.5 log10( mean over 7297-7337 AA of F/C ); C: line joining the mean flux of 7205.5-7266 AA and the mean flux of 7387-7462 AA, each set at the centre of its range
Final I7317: 0.070 mag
